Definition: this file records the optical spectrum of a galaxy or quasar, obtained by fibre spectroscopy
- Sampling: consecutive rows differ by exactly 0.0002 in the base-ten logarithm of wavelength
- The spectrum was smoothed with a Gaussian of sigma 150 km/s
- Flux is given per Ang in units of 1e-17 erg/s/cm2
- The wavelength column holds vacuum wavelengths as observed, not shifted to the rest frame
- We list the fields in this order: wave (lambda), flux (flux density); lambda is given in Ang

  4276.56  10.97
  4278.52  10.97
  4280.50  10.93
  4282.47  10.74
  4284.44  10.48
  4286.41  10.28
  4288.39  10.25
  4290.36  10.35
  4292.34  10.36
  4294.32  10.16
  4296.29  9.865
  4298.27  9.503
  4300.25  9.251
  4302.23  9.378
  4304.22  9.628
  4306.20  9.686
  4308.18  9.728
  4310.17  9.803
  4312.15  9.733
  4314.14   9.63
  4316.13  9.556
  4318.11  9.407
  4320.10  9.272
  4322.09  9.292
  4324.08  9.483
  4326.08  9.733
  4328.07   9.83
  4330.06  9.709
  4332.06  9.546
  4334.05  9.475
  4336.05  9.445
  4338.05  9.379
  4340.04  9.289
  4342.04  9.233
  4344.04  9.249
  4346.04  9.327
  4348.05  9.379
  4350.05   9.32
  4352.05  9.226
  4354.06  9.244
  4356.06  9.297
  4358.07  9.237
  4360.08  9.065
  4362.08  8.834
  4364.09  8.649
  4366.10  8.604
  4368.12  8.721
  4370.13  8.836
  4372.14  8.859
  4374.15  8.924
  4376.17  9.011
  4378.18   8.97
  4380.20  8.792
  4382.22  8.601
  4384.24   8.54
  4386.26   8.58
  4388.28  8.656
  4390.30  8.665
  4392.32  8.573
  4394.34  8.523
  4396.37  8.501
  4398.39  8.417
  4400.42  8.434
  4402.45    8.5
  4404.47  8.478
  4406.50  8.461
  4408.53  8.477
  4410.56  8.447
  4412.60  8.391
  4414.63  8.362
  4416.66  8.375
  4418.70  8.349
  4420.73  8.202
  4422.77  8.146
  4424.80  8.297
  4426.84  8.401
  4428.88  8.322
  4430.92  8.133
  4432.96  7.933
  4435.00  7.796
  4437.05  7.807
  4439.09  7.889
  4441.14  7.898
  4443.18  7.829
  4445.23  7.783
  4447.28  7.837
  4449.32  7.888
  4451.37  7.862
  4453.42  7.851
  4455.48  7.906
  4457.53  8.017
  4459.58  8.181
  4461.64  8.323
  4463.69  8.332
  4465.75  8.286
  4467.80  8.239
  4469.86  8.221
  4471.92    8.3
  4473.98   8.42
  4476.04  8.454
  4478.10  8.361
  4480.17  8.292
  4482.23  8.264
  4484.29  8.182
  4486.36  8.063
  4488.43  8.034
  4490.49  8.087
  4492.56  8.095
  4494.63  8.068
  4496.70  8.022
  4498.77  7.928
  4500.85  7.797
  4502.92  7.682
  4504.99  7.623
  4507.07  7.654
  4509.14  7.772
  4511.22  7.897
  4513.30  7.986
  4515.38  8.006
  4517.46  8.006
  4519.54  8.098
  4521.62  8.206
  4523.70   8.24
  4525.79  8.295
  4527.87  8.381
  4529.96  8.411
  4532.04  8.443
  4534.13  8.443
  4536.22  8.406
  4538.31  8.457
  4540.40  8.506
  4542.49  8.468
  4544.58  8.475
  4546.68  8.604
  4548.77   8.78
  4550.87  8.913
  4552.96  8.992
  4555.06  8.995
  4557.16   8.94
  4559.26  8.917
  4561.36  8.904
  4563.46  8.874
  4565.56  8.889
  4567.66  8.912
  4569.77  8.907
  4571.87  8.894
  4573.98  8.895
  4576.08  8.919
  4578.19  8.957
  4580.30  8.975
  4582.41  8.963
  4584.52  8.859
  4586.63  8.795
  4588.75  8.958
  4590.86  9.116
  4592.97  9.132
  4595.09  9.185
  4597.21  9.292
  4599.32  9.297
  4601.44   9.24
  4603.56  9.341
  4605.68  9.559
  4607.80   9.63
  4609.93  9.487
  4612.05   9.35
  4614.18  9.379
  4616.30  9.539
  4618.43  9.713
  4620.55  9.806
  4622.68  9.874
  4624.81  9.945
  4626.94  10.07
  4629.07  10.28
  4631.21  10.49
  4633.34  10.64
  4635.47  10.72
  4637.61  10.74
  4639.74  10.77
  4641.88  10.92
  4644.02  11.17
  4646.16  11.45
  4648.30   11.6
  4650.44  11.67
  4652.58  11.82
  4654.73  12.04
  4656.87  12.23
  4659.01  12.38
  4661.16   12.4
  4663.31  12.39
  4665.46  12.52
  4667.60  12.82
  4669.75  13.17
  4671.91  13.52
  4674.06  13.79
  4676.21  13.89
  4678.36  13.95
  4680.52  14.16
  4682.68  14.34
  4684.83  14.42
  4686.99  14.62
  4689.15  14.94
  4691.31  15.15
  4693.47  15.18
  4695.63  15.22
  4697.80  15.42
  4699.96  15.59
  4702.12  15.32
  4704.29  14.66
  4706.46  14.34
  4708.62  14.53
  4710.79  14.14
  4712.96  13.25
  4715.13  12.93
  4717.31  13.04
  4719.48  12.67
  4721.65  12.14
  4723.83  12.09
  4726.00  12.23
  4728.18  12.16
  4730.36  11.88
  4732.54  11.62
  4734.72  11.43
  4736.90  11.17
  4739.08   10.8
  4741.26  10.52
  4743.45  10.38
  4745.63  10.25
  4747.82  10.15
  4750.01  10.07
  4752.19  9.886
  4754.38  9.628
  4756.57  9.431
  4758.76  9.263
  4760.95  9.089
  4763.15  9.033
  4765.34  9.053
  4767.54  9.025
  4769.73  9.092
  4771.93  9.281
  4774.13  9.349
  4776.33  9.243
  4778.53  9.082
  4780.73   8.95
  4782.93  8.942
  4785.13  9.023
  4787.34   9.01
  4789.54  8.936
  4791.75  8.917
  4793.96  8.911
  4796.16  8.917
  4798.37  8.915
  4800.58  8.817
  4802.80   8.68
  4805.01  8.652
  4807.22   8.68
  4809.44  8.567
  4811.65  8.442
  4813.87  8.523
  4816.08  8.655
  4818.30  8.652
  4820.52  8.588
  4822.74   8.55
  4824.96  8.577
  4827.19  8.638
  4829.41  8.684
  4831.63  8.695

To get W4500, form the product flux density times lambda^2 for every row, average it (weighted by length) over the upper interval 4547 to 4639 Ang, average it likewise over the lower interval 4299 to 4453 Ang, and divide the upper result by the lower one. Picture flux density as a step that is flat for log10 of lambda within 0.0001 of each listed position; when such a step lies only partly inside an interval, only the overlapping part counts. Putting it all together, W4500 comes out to 1.17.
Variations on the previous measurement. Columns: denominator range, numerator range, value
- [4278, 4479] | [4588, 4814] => 1.43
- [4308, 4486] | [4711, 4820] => 1.35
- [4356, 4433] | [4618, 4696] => 1.61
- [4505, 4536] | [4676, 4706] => 1.96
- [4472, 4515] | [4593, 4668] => 1.40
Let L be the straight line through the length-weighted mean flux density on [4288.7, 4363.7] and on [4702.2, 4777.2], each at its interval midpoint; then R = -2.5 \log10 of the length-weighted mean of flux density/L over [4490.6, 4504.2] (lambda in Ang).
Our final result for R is 0.27 mag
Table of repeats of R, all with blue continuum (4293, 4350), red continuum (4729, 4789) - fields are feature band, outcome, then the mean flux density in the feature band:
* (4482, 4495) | 0.188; 8.11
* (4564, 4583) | 0.089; 8.92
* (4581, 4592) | 0.088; 8.94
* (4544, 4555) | 0.105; 8.78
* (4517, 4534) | 0.167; 8.28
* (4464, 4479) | 0.157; 8.33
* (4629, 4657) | -0.150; 11.2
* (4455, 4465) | 0.177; 8.17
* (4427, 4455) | 0.209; 7.92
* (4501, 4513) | 0.238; 7.75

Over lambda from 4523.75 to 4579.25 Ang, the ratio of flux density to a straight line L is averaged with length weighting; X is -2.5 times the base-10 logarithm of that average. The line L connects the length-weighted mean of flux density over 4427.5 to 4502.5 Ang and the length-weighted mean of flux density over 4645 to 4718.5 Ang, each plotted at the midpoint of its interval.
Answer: 0.18 mag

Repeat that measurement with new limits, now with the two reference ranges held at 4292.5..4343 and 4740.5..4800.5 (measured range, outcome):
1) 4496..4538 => 0.17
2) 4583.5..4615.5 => 0.02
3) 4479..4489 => 0.16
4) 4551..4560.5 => 0.06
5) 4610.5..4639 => -0.07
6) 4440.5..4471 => 0.18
